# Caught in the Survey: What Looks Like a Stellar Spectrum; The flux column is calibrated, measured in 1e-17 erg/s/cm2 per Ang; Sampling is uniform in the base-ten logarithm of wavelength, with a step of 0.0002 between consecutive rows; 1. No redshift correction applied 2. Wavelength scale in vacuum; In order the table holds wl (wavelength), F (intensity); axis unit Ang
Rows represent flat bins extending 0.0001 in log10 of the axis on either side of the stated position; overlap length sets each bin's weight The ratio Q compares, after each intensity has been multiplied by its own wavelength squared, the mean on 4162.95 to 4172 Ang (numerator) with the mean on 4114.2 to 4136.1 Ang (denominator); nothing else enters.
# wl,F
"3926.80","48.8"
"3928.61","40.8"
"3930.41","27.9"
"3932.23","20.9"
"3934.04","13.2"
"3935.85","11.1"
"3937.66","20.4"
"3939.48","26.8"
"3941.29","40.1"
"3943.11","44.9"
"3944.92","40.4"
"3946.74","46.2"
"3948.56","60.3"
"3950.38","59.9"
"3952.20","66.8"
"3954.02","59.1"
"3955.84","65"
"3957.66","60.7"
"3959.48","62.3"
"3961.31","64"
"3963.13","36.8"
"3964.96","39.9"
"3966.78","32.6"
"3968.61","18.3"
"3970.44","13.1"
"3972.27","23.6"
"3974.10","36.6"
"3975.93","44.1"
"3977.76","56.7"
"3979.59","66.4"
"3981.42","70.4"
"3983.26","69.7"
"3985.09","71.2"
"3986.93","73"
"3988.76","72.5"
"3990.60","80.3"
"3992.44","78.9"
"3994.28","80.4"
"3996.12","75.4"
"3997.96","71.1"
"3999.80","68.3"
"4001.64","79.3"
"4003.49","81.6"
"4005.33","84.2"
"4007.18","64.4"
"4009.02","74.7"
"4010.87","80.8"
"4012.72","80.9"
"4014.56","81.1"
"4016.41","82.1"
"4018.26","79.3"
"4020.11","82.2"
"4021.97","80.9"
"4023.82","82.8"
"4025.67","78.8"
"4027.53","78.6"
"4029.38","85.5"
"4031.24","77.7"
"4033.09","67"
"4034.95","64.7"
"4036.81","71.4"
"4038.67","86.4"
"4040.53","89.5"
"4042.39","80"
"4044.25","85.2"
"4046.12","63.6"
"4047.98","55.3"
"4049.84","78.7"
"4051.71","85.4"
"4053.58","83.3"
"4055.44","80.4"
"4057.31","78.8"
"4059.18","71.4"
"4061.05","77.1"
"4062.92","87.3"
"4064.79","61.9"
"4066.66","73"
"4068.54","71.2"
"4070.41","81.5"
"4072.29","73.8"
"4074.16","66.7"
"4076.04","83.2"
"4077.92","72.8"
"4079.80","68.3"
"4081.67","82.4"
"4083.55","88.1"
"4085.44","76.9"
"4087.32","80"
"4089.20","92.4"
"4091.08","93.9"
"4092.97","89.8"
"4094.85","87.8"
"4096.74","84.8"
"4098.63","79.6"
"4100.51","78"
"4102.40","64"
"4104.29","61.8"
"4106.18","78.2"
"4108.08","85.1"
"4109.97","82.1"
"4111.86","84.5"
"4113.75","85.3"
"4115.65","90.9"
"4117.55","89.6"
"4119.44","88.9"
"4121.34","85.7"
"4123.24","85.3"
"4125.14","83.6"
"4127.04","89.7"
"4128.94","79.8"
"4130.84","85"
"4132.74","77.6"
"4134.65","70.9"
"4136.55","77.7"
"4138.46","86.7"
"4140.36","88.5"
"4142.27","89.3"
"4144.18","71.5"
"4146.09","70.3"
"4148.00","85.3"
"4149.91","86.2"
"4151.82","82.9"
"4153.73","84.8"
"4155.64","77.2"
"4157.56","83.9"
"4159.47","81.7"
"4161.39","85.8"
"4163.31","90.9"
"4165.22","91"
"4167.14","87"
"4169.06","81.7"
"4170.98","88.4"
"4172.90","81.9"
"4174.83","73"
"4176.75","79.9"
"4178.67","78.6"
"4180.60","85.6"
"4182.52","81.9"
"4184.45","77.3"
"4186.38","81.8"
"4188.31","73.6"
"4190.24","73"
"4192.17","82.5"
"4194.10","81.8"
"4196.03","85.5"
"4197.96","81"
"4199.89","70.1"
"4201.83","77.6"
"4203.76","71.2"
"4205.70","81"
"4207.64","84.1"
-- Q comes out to 1.06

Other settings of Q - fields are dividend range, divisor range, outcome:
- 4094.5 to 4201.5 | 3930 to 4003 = 1.72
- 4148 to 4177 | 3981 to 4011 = 1.21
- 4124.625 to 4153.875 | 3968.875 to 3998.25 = 1.46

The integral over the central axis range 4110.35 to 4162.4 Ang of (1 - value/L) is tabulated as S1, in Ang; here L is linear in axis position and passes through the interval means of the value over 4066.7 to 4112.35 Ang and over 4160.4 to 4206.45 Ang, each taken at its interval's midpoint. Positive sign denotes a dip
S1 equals -2.1 Ang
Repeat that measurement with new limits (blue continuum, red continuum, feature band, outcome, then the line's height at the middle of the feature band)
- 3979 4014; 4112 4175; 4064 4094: 0.5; 79.9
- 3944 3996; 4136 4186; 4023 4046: -4.8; 64.8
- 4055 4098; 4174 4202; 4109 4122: -1.2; 79.2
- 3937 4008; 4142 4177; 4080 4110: -3.1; 73.7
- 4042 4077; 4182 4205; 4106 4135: -2.9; 76.7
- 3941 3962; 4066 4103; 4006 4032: -4.3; 68.1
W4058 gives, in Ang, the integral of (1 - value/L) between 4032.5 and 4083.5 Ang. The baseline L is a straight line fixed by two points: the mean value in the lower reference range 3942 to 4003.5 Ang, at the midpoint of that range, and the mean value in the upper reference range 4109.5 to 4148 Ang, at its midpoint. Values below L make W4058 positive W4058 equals -3.1 Ang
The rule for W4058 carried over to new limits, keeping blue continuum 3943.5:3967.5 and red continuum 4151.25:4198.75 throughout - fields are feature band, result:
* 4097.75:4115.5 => -1.22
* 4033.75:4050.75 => -2.66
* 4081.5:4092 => -2.27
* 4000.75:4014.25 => -4.02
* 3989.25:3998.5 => -2.99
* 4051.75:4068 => -2.42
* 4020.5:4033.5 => -3.45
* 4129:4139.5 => -0.40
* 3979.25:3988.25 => -2.11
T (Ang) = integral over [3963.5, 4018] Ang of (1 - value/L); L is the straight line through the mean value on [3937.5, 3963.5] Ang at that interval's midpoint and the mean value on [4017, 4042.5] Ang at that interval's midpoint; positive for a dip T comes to 2.1 Ang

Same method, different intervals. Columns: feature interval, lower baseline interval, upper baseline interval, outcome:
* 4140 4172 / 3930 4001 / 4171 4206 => -3.8 Ang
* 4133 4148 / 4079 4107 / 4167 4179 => 0.3 Ang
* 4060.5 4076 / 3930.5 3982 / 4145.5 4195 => -2.8 Ang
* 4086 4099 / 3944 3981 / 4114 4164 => -2.3 Ang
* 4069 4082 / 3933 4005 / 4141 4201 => -1.3 Ang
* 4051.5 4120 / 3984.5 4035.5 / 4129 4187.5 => -0.2 Ang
